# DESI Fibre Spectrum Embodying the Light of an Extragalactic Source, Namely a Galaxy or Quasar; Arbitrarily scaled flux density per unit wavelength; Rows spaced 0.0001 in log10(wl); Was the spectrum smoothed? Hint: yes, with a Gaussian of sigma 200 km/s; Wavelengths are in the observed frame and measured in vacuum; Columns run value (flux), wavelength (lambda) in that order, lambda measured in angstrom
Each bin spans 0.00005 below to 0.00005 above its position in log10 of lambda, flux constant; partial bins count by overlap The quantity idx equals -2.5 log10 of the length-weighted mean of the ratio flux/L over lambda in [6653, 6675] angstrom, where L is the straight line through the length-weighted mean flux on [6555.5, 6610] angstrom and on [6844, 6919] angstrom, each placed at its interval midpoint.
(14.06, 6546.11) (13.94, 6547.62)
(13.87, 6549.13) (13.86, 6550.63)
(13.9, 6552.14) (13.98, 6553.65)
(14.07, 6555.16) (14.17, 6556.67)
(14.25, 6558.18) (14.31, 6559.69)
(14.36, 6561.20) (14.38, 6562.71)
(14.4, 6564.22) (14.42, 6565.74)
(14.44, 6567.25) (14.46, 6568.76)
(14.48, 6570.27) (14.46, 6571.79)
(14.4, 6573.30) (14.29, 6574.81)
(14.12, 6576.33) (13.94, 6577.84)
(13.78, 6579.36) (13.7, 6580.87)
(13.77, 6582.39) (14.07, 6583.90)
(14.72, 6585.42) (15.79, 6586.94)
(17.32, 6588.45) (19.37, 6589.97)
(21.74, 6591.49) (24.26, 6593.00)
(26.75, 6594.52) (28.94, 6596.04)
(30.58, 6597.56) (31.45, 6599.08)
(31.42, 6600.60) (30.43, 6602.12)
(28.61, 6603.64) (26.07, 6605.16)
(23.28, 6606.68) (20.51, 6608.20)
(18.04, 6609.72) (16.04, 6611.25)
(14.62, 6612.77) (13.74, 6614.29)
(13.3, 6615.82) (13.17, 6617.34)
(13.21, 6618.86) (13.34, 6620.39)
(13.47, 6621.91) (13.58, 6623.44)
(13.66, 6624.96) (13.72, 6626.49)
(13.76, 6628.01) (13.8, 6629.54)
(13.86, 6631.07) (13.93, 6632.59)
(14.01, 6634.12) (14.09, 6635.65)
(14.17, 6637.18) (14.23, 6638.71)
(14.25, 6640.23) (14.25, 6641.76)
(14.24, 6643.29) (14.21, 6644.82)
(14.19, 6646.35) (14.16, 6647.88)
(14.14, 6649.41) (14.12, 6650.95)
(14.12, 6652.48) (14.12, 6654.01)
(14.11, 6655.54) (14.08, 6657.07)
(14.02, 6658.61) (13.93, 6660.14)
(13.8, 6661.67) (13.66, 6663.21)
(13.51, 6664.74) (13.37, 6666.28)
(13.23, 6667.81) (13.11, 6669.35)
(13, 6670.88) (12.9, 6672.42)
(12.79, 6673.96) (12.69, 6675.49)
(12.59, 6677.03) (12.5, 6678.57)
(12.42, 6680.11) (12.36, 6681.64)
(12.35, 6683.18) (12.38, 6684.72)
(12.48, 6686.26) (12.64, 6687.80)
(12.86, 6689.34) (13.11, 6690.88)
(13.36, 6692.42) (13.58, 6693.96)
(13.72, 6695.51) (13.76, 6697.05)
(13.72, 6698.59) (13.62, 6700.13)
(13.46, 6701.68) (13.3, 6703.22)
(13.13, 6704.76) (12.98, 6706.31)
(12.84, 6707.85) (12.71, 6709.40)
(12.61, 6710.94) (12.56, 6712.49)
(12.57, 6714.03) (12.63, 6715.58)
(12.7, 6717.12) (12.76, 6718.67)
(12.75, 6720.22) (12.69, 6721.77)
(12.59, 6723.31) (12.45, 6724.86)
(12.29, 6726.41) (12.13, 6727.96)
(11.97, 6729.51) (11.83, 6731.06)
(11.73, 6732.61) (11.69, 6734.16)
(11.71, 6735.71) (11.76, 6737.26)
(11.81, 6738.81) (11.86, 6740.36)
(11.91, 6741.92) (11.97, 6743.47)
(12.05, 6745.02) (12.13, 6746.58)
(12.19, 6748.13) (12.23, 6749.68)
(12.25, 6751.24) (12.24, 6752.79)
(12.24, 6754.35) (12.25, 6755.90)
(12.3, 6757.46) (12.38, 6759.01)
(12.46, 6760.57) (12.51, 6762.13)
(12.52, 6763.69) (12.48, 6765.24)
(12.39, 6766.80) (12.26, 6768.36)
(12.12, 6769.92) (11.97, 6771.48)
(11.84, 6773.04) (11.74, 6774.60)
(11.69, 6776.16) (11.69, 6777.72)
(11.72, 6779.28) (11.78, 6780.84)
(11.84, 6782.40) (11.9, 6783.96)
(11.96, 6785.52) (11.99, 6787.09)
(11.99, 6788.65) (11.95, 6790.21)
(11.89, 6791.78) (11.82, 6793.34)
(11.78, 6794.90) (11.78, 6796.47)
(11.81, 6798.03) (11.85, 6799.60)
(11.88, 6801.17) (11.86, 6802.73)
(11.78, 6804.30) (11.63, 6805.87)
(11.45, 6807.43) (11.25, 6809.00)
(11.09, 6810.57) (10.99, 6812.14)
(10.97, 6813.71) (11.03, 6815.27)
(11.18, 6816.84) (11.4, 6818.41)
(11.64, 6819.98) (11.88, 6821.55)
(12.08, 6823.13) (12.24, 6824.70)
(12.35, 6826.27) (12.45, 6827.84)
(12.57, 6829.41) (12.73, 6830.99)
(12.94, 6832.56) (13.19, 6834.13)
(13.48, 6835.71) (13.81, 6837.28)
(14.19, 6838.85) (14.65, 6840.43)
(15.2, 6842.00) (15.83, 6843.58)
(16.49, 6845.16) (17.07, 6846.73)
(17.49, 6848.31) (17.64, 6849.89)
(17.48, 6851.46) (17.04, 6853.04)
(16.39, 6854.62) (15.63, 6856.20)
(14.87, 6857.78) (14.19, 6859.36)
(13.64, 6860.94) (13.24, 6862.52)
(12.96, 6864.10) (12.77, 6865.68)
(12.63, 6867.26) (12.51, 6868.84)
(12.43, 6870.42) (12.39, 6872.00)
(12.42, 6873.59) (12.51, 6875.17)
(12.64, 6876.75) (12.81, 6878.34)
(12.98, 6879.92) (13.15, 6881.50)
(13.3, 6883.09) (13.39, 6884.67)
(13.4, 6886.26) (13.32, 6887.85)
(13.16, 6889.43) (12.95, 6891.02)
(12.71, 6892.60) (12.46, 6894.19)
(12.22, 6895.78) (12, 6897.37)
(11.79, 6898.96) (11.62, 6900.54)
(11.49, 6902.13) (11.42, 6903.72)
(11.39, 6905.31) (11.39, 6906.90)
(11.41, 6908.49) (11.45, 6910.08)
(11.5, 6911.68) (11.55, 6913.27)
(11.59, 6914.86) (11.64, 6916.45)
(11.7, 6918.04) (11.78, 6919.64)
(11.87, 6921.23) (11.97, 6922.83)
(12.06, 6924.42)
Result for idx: 0.27 mag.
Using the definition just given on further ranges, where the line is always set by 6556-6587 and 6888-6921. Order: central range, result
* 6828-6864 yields -0.21 mag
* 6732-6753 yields 0.09 mag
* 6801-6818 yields 0.11 mag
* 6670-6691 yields 0.07 mag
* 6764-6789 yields 0.07 mag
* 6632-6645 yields -0.03 mag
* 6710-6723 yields 0.05 mag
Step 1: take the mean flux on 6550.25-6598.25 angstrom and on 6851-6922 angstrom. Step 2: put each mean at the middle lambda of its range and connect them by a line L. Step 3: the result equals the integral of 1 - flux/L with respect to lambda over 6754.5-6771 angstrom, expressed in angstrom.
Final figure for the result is 2.2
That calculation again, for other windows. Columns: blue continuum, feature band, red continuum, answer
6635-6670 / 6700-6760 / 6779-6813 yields 1.8 angstrom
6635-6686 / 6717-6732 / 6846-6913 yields 1.2 angstrom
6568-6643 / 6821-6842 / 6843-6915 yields 1.5 angstrom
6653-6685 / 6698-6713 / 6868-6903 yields 0.0 angstrom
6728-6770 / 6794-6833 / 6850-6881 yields 3.9 angstrom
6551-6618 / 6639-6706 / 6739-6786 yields 7.3 angstrom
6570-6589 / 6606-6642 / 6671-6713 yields -2.2 angstrom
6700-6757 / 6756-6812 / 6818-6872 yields 5.3 angstrom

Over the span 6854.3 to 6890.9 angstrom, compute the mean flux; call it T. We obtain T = 13.3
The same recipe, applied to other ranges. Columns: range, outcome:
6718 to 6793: 12.1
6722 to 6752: 12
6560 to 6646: 17.1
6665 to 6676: 13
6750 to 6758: 12.2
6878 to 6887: 13.2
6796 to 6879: 13.2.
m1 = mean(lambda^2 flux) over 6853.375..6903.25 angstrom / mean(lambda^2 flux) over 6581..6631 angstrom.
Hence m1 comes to 0.74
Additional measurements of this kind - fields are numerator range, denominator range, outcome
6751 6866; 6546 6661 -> 0.84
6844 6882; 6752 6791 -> 1.22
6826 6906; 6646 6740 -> 1.10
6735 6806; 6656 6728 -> 0.94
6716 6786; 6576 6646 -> 0.72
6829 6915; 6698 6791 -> 1.13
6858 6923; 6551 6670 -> 0.83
